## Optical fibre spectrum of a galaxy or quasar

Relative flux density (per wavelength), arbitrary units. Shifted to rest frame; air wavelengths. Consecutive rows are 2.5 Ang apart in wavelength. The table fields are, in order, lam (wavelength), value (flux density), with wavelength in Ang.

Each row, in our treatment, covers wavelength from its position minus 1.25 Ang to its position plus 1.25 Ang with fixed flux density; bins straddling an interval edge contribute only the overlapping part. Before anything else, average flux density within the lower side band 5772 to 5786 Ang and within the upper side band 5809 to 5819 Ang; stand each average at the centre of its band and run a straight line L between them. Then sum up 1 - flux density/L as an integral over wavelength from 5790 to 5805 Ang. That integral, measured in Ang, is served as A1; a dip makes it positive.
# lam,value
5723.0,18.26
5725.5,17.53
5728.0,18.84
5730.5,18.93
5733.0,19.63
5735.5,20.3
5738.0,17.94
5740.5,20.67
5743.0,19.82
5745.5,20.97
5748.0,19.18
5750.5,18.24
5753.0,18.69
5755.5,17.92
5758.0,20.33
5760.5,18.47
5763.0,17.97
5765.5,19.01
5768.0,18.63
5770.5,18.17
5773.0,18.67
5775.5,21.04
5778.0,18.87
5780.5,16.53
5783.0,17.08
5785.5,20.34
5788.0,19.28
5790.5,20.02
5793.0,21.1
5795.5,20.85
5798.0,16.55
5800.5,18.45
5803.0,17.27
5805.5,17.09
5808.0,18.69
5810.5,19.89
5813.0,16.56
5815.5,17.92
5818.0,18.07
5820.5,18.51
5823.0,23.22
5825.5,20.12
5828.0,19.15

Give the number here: -0.41 Ang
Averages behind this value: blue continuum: 18.7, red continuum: 18.1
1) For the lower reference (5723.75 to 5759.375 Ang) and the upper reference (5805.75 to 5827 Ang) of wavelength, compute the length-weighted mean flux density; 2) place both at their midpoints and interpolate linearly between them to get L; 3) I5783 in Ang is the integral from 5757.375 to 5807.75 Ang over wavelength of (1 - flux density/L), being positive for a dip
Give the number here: 0.90 Ang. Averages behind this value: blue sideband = 19.2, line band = 18.8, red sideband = 19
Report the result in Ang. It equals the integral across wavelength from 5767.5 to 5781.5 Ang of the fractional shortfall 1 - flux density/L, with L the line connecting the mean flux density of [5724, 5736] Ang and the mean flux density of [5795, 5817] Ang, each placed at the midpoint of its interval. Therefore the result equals -0.2 Ang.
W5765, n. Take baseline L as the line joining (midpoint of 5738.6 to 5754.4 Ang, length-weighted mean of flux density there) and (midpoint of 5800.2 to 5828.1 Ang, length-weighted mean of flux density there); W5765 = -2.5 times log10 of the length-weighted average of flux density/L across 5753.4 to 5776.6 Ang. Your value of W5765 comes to 0.02 mag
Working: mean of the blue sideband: 19.5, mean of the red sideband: 18.7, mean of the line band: 18.9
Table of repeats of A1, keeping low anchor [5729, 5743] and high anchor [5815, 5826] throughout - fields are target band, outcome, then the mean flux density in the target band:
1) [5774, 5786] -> 0.6 Ang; 18.7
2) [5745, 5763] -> 0.5 Ang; 19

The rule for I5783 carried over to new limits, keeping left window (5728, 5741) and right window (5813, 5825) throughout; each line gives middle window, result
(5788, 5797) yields -0.5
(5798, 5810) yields 0.8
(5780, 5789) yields 0.4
